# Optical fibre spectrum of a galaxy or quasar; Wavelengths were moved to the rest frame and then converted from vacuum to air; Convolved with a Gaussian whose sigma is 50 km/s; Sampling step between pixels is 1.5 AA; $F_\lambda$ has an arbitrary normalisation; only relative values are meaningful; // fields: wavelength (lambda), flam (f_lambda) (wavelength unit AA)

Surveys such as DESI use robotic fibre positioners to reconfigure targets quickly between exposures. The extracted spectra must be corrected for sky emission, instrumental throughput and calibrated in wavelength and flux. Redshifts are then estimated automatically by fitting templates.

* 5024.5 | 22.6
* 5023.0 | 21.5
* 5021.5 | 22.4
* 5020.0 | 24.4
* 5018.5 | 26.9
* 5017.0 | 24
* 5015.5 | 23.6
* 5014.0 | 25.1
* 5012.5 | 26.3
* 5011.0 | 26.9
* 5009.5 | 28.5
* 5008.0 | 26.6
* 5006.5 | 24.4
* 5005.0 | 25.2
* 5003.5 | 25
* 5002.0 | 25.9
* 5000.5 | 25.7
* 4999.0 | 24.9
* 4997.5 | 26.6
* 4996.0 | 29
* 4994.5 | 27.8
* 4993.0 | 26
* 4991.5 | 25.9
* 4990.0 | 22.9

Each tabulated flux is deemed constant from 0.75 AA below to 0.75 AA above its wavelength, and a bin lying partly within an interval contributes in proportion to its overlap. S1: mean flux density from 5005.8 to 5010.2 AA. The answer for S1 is 26.5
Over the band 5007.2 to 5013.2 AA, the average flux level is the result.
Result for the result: 27.1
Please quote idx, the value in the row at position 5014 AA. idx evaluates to 25.1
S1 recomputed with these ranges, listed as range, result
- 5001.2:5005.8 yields 25.4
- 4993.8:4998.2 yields 27.8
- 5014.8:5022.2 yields 24.3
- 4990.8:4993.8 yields 26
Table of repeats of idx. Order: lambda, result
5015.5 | 23.6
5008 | 26.6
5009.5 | 28.5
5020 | 24.4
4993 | 26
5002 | 25.9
